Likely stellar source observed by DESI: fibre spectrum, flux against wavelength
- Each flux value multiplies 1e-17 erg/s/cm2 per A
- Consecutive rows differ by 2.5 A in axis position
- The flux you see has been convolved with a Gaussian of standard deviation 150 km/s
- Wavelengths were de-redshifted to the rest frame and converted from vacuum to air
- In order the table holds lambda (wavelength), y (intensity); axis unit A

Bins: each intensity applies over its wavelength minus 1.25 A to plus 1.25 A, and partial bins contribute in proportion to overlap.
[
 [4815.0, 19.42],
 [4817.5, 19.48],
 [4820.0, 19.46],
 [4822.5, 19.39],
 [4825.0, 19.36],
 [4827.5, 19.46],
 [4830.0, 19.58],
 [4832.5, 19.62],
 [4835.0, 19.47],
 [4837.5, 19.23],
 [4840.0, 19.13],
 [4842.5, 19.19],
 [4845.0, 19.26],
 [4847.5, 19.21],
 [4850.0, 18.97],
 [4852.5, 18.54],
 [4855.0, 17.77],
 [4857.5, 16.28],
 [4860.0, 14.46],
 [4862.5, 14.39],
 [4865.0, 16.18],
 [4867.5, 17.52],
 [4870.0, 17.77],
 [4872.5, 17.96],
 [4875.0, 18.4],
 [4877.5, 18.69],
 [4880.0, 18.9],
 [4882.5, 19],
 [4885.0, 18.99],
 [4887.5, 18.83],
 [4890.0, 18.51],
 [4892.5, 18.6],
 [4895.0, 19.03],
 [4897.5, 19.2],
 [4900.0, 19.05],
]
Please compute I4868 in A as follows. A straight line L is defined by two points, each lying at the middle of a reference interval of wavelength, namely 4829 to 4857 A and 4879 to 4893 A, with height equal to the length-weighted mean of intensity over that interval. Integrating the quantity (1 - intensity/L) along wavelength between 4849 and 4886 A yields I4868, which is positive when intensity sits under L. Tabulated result 2.6 A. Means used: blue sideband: 19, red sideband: 18.8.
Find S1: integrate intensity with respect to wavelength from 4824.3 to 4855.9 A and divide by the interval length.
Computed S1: 19.1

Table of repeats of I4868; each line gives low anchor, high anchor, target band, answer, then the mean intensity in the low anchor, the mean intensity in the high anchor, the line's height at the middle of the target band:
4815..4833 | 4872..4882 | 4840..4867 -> 2.1 A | 19.5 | 18.6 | 19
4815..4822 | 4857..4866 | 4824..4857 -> -3.5 A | 19.5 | 15.2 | 17.3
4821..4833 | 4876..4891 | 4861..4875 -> 1.6 A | 19.5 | 18.8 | 19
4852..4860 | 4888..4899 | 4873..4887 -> -0.5 A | 17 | 18.8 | 18.2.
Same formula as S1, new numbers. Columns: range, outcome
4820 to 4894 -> 18.4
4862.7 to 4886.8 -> 18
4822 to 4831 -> 19.4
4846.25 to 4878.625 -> 17.4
